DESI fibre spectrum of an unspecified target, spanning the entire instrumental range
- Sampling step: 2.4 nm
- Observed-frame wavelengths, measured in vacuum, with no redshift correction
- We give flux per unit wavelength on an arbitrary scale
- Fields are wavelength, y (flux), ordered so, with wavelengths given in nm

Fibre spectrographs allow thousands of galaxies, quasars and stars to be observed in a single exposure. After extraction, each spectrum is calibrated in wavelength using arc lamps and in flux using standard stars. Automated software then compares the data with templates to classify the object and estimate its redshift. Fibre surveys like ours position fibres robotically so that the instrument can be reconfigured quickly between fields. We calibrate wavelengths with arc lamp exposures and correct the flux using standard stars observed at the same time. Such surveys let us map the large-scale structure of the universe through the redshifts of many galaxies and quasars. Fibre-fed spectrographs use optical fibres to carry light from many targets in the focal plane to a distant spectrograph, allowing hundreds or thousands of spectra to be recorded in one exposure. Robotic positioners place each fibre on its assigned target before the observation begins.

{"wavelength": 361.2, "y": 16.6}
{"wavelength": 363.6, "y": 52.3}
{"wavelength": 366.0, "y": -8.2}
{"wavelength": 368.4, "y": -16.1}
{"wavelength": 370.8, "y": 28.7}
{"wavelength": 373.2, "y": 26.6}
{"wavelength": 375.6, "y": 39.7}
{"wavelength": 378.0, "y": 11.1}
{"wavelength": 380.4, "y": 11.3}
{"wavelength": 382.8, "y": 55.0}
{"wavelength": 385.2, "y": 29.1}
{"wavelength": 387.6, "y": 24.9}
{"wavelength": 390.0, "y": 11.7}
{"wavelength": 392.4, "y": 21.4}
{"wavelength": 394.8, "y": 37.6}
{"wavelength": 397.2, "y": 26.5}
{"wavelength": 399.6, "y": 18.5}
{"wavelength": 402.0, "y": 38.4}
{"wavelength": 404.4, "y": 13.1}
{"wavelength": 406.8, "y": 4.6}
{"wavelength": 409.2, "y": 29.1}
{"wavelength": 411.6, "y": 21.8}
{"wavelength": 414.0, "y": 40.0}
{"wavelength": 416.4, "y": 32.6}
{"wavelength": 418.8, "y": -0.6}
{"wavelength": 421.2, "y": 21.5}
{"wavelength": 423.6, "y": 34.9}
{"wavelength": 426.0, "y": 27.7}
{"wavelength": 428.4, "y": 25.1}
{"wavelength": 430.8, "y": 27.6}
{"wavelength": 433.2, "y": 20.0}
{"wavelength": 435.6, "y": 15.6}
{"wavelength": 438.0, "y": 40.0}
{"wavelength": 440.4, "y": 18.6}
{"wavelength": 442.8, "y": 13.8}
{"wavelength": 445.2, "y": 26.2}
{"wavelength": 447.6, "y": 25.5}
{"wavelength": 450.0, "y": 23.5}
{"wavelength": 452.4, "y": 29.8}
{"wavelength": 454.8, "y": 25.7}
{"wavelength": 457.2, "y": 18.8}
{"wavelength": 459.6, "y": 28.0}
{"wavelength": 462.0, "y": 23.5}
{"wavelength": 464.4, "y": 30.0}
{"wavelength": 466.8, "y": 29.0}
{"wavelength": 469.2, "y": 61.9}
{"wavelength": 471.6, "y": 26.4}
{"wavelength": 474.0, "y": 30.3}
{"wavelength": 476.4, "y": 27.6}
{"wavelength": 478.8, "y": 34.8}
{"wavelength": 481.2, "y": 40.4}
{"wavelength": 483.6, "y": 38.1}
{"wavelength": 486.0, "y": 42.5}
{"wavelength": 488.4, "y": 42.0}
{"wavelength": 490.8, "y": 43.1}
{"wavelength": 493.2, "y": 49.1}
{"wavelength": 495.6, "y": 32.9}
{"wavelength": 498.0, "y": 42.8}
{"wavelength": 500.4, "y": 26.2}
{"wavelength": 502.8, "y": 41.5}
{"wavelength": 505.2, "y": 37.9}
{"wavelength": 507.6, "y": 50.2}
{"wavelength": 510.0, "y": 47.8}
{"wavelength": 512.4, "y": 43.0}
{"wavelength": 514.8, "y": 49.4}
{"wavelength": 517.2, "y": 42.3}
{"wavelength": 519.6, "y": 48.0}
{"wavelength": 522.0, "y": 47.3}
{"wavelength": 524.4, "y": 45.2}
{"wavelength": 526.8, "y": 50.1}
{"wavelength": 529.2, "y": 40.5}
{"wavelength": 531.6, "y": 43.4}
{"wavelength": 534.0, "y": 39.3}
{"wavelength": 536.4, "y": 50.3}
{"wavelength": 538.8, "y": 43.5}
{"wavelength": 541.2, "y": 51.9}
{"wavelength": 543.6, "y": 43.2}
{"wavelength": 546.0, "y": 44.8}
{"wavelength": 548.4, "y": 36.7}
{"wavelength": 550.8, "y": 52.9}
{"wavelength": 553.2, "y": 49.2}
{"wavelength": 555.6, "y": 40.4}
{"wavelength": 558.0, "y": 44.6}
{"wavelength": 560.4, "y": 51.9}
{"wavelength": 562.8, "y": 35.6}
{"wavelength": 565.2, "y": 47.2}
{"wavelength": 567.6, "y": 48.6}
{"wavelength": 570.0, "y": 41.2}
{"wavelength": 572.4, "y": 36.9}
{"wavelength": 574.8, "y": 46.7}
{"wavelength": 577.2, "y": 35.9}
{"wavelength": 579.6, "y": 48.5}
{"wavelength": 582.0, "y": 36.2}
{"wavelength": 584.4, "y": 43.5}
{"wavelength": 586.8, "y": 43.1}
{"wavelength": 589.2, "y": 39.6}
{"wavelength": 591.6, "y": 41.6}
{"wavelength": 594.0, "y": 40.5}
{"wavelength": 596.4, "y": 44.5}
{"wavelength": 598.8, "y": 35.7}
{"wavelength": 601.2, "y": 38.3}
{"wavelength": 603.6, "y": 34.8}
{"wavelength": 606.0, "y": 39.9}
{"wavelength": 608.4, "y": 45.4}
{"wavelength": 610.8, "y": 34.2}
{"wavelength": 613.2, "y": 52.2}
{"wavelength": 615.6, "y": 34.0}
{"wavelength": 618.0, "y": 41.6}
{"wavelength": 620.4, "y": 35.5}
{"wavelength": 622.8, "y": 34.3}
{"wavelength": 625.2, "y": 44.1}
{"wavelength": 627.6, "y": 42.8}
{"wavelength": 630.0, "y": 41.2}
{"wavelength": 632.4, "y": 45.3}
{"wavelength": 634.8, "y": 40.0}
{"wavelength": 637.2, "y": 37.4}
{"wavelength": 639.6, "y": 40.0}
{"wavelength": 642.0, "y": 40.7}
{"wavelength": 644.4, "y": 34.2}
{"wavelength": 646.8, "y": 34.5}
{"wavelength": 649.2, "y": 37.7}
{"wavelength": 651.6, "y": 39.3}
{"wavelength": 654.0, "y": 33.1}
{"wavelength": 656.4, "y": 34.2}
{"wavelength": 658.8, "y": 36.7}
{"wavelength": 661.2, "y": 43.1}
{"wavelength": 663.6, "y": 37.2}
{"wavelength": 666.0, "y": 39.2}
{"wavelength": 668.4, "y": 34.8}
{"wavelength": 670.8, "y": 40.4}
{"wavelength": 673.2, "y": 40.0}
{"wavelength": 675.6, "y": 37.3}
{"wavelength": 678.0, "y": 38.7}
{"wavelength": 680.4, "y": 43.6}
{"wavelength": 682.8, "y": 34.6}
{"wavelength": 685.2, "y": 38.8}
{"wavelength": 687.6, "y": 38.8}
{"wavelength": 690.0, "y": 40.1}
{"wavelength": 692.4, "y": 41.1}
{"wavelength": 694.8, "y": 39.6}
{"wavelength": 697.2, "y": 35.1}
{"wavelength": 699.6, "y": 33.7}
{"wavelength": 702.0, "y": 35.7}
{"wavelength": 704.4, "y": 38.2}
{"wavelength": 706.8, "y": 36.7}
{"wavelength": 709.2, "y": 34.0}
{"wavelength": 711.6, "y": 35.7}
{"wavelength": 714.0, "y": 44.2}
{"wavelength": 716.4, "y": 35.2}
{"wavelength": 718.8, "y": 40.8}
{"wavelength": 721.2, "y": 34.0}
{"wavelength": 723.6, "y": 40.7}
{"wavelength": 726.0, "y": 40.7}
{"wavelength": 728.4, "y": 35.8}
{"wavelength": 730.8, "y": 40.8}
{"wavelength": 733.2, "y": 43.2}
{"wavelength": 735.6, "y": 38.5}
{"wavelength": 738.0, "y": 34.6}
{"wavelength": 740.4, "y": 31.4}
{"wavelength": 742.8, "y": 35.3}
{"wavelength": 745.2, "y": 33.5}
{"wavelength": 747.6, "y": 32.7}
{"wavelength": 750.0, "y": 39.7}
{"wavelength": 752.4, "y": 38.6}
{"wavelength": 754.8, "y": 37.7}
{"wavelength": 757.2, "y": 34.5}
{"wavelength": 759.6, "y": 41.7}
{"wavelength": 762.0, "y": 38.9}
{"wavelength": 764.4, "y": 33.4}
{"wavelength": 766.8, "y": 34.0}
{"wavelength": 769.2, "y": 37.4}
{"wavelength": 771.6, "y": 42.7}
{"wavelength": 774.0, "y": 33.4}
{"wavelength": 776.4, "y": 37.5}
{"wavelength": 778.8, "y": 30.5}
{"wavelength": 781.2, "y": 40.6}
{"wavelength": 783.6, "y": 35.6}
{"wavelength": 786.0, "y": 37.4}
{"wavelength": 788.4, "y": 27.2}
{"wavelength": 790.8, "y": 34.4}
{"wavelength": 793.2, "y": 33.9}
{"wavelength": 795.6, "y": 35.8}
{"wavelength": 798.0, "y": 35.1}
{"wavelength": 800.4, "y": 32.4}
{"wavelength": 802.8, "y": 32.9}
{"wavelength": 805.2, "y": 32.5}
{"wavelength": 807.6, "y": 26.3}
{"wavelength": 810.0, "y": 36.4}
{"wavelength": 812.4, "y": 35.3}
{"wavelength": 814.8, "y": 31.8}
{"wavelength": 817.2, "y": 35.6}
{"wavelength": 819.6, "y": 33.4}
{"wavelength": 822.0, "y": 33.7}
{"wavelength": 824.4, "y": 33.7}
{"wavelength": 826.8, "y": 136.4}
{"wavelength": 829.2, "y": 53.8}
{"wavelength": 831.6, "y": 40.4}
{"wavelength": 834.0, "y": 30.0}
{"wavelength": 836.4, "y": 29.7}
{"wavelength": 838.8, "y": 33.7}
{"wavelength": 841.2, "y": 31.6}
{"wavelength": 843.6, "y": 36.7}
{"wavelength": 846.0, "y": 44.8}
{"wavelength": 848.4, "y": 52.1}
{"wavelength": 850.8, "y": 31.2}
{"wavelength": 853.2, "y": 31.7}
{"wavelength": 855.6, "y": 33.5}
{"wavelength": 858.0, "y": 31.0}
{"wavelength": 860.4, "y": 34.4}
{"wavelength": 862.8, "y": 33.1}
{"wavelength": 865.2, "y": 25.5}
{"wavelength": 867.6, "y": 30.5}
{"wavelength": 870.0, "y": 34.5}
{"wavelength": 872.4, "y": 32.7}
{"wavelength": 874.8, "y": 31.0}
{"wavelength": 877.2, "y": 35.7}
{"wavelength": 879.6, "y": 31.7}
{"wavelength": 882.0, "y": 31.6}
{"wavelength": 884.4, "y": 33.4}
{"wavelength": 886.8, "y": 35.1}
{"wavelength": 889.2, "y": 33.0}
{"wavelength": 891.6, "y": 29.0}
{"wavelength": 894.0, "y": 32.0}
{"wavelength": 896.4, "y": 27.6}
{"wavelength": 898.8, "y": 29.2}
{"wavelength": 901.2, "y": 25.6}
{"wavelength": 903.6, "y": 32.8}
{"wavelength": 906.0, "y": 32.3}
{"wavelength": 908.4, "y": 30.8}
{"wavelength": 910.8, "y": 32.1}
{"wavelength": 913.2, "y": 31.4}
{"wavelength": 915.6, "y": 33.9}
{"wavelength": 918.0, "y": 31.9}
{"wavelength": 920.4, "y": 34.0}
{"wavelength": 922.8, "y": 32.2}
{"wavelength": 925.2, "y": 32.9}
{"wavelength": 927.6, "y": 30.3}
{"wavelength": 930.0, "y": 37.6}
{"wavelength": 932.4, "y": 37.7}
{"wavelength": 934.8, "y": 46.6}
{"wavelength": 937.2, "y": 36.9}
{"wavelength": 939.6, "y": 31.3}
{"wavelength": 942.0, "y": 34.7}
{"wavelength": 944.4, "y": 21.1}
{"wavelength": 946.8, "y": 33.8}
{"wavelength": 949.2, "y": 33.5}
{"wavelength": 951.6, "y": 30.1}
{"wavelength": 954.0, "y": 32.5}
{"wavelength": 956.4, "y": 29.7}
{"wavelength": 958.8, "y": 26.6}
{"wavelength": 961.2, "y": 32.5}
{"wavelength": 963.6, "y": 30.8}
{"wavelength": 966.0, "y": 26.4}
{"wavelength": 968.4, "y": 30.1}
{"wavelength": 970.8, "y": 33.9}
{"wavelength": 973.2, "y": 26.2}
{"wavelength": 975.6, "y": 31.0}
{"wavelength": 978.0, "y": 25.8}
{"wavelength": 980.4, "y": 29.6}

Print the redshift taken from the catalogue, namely 0.261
